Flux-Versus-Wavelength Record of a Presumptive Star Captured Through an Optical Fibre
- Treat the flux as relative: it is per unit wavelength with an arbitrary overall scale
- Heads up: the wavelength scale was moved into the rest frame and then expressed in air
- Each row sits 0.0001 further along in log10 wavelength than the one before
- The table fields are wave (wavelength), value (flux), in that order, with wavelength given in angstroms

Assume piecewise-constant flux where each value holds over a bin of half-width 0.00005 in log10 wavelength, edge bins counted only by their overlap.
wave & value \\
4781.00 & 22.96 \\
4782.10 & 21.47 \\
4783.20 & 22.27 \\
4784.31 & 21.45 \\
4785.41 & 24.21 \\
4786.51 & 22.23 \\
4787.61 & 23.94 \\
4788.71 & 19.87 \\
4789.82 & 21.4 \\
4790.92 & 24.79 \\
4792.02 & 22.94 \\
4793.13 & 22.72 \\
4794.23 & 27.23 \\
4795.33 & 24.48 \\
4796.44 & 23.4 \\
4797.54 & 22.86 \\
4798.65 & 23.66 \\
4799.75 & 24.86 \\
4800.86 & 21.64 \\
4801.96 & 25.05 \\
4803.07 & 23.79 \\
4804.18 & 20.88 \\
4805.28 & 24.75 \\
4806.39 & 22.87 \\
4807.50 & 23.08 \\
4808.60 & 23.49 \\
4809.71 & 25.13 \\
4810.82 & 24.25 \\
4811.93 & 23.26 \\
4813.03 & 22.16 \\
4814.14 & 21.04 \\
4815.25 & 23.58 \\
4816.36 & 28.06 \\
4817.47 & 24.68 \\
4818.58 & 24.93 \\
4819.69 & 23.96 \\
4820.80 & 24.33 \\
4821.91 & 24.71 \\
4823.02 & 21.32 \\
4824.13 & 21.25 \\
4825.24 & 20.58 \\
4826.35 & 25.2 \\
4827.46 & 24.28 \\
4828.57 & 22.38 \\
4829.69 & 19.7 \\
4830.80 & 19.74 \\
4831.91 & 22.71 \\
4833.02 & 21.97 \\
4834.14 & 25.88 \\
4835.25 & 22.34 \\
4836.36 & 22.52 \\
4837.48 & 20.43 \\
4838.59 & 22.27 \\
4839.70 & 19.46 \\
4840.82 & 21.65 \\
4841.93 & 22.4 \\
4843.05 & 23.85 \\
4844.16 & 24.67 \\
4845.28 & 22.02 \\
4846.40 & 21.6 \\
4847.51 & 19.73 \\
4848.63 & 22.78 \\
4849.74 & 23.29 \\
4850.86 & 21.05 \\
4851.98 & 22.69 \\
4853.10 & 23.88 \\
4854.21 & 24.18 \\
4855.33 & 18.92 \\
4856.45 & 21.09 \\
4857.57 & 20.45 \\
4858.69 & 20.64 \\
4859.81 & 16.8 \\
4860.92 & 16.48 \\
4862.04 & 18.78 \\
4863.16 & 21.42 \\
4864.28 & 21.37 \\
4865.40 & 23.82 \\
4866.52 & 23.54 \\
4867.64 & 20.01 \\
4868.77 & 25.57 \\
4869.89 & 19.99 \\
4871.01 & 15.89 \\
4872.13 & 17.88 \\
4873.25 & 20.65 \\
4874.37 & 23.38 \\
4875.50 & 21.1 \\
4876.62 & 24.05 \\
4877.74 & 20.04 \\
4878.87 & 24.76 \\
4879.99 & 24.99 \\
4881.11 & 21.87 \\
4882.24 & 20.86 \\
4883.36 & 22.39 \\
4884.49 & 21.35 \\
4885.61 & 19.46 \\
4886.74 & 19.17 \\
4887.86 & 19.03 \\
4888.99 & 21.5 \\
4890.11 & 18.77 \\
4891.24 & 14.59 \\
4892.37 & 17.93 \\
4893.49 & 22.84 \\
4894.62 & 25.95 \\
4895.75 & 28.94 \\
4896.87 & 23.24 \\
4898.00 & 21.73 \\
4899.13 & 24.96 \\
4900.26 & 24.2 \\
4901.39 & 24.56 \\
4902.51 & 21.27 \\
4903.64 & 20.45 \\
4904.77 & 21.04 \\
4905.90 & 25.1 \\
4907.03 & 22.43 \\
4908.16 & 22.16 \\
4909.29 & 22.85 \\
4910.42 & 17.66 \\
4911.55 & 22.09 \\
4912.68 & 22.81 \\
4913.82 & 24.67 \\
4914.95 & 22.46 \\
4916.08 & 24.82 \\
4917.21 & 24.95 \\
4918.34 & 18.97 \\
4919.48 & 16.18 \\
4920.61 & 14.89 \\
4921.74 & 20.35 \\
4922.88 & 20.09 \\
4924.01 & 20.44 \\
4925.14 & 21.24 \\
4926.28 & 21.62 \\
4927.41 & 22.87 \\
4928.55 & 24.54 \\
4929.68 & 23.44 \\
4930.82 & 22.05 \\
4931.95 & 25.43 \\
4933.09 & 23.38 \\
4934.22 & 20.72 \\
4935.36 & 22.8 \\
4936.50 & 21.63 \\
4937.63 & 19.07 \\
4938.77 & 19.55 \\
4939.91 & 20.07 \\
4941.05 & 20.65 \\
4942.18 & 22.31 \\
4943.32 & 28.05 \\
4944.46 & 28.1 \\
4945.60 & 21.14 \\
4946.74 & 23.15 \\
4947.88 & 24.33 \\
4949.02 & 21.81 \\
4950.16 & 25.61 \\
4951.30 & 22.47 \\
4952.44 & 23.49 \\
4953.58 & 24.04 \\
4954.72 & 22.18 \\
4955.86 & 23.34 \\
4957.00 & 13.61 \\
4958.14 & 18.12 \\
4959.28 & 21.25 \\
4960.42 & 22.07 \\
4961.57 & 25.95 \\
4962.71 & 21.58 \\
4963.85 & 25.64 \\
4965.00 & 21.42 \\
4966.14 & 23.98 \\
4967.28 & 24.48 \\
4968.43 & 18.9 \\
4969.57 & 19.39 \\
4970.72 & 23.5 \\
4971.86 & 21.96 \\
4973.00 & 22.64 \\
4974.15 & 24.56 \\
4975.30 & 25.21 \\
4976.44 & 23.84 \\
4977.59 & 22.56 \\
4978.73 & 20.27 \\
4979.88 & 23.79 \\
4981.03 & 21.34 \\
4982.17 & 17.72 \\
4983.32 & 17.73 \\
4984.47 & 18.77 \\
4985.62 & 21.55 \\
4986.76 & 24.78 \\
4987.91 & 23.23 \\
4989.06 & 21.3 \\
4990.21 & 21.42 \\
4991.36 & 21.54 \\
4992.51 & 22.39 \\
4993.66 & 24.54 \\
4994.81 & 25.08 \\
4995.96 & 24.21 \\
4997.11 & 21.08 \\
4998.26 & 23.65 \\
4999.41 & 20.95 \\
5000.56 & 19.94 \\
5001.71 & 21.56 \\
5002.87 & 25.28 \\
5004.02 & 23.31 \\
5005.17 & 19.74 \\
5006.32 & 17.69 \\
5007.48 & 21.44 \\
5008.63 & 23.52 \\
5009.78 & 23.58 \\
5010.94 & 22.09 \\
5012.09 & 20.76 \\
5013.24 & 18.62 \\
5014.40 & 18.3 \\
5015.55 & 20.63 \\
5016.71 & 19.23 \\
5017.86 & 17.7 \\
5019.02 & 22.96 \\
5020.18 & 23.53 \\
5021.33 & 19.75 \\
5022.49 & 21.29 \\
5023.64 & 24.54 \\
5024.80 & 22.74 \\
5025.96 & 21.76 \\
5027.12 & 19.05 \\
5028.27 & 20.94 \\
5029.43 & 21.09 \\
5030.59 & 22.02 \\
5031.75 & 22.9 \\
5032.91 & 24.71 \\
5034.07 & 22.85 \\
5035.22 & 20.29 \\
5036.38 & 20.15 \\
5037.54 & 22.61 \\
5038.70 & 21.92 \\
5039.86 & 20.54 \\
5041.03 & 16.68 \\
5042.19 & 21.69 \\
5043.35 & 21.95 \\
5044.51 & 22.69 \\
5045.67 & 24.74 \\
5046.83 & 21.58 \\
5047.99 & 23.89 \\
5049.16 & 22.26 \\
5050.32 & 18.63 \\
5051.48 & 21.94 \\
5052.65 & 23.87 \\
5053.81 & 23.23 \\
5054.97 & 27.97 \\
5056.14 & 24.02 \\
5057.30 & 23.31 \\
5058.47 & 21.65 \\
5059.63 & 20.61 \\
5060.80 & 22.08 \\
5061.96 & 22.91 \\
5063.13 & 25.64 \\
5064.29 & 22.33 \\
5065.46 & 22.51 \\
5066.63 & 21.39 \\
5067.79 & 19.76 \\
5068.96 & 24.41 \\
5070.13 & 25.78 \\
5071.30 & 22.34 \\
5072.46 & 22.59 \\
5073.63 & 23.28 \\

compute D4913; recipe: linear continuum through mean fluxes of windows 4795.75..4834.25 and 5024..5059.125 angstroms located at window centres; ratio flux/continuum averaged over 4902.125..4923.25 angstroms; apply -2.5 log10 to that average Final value 0.07 mag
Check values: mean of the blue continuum 23.3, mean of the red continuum 22.1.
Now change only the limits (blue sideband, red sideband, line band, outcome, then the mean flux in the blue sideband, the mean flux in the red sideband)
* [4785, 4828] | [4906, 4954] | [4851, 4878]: 0.10 mag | 23.5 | 22.2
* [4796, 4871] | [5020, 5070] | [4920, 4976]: 0.00 mag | 22.4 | 22.2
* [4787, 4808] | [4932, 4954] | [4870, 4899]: 0.08 mag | 23.4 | 22.8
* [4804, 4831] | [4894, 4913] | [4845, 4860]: 0.08 mag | 23.3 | 23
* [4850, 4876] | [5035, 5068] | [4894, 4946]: -0.05 mag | 20.9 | 22.2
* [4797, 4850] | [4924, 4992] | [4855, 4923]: 0.06 mag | 22.9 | 22.2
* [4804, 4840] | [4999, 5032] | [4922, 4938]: 0.00 mag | 23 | 21.3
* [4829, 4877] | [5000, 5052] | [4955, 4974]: -0.02 mag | 21.4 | 21.4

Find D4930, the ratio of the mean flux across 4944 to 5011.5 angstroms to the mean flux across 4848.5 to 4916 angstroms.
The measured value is 1.03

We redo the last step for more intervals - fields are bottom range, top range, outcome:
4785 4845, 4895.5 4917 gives 0.99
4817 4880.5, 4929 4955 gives 1.04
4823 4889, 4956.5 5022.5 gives 1.01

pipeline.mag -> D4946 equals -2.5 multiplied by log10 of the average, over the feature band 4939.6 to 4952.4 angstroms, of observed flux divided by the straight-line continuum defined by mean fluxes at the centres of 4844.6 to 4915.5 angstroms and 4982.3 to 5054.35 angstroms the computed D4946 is -0.09 mag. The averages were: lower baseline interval 21.6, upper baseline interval 21.7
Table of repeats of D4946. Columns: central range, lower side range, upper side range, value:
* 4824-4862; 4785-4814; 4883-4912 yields 0.047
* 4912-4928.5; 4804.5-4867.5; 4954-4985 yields 0.034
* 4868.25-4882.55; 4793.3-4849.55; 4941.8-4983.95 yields 0.059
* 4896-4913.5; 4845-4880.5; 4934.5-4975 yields -0.038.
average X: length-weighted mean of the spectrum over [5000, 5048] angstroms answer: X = 21.5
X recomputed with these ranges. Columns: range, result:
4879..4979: 22.1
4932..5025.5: 22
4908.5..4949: 22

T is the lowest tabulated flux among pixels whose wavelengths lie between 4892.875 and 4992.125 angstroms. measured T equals 13.61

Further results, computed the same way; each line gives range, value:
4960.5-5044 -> 16.68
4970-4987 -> 17.72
